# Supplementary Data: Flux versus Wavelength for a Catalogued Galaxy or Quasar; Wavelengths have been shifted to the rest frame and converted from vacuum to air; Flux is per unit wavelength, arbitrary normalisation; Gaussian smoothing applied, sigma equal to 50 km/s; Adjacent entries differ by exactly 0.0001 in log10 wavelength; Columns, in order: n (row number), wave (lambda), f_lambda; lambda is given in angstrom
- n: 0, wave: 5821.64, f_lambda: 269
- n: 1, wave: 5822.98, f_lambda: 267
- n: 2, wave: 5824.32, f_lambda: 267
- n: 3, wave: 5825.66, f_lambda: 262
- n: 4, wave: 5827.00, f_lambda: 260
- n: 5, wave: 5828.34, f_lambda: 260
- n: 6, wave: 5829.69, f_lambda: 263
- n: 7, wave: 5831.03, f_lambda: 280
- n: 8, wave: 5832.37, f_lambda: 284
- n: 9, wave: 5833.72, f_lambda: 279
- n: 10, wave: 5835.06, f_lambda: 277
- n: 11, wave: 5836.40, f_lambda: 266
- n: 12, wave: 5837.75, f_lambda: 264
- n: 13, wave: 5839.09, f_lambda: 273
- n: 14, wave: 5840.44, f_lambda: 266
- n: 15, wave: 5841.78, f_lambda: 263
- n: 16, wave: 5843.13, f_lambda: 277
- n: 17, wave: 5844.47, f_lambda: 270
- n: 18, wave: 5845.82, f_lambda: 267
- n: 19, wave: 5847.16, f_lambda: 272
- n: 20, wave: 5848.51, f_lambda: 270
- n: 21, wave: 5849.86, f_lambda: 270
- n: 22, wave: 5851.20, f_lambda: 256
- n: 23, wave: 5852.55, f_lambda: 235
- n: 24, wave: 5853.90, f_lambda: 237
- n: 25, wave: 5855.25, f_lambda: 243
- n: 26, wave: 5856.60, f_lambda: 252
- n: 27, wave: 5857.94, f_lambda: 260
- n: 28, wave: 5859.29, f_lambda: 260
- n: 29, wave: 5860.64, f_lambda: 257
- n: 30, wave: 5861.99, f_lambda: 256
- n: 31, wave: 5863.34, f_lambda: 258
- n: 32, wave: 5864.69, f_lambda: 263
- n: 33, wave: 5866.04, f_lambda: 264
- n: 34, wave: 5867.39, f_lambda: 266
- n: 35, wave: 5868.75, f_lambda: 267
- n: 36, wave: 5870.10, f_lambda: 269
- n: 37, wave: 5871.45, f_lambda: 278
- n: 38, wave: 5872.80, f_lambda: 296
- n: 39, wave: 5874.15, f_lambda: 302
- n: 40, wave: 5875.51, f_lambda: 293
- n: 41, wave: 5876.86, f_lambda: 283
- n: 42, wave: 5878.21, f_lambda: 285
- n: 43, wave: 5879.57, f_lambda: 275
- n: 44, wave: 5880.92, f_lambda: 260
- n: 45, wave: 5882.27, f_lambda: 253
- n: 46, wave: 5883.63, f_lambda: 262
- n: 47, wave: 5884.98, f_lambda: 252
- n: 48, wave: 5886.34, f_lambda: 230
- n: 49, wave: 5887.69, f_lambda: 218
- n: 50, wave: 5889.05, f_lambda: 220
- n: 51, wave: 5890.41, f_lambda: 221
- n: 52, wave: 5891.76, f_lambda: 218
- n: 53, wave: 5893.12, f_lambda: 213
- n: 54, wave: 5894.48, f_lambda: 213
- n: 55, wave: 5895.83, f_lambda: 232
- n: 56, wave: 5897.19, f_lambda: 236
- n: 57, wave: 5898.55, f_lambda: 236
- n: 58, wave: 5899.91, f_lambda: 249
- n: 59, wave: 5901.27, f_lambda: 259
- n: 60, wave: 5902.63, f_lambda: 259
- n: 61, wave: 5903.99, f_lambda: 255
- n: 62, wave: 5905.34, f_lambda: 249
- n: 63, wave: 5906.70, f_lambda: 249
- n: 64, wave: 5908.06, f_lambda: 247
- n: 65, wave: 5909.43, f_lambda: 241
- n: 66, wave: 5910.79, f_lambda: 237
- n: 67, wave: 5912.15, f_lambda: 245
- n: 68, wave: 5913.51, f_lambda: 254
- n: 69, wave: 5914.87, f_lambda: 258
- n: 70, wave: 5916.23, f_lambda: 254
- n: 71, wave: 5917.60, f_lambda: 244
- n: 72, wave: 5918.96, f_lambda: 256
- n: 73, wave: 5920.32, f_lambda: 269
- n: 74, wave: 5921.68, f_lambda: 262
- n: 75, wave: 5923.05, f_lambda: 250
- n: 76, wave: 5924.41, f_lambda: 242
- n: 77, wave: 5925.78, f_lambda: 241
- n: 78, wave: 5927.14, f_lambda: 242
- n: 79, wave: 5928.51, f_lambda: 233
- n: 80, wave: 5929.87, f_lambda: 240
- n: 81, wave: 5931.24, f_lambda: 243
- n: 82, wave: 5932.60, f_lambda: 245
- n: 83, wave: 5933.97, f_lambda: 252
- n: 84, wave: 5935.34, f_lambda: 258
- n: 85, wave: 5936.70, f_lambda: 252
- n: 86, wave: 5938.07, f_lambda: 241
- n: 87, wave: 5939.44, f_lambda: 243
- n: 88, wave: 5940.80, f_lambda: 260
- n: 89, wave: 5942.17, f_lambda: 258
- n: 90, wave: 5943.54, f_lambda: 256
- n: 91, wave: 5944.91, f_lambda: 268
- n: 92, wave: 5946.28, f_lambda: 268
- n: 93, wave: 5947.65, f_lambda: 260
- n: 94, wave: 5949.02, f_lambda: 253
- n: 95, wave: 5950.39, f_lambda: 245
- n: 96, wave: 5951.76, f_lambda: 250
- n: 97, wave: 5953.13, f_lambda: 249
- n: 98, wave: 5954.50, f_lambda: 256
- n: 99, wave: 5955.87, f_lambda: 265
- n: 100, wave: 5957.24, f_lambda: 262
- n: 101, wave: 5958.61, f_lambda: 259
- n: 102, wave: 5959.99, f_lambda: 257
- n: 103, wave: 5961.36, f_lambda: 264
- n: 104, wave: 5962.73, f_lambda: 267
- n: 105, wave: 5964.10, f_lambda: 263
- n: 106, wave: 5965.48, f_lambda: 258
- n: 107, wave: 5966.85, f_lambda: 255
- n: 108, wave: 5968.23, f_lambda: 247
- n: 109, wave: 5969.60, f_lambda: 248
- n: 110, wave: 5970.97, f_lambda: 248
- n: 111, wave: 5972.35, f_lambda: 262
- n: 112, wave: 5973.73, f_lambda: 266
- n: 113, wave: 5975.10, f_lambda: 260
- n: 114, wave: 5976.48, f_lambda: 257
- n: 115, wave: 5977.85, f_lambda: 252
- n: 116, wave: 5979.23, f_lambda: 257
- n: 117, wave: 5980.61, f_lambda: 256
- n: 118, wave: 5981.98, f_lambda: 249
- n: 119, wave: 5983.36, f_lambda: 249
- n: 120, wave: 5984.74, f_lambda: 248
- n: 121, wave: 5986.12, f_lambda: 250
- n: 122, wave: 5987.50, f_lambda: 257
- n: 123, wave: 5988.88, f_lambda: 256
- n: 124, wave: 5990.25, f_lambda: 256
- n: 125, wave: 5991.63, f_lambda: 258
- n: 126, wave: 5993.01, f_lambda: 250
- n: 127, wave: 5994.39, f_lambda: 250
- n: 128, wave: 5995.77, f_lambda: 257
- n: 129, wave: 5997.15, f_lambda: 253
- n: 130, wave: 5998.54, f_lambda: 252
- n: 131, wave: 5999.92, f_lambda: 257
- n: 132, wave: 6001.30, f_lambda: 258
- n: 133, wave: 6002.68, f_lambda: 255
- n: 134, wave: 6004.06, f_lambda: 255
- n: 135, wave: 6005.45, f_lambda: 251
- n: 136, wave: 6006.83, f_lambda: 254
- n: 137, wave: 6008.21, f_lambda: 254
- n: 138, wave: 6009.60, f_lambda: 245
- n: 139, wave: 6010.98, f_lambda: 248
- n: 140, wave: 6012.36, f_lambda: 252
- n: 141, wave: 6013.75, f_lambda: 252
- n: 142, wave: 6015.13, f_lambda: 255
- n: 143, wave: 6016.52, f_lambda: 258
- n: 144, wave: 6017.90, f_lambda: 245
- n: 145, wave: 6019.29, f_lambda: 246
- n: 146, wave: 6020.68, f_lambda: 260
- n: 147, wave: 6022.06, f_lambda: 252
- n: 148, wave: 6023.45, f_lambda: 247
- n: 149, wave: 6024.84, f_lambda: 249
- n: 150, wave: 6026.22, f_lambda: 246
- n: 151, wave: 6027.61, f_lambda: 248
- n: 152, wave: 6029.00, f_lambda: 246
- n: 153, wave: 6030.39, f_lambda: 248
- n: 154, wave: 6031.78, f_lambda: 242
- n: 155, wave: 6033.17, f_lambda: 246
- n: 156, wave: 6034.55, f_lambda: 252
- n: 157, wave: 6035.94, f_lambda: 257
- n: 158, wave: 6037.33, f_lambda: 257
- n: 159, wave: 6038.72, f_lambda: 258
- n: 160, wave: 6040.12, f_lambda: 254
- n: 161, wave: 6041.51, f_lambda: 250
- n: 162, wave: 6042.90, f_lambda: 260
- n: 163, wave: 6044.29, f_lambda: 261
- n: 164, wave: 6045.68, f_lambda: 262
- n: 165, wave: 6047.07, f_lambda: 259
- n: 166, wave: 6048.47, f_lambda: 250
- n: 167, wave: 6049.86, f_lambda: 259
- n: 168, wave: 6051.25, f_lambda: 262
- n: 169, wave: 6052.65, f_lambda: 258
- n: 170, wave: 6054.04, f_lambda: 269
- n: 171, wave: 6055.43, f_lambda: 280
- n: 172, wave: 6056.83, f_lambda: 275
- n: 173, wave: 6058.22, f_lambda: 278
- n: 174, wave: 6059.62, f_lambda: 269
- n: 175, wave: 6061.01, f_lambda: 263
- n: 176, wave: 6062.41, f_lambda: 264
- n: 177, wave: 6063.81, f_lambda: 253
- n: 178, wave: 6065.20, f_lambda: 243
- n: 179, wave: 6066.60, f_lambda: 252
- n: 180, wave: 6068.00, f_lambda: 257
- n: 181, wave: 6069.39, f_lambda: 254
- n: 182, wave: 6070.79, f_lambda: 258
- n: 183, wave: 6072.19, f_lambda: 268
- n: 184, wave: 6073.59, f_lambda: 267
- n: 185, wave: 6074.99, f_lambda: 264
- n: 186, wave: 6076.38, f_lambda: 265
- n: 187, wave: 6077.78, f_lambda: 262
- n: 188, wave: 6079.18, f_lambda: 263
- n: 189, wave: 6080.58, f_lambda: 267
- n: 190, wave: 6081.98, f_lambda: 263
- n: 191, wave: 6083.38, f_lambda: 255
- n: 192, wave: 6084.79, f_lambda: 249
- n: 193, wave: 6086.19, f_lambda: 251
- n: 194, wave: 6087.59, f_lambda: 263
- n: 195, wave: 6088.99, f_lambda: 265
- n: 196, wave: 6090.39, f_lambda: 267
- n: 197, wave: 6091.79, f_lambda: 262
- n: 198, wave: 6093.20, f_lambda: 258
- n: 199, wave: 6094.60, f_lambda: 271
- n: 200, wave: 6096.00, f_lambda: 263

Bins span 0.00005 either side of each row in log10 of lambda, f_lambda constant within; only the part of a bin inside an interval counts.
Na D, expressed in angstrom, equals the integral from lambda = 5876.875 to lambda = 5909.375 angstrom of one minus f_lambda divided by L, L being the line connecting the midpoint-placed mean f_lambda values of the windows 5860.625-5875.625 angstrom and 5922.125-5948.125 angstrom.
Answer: 2.5 angstrom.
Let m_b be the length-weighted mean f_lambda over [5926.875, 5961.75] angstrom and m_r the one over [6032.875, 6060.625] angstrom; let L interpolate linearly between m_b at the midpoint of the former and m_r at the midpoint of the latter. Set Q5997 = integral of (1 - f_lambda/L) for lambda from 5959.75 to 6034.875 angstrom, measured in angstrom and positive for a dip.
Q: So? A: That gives 1.19 angstrom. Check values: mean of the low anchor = 253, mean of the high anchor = 261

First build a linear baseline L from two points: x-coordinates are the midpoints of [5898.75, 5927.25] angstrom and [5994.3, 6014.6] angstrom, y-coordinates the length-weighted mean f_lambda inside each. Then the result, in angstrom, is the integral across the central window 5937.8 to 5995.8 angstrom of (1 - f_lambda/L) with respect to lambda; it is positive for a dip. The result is -0.86 angstrom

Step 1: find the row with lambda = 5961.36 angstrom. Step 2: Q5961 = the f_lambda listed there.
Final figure 264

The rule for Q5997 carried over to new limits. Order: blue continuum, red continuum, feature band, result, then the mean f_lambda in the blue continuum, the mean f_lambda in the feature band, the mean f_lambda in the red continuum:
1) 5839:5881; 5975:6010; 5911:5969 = 1.3 angstrom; 267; 253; 254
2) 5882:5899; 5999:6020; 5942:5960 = -1.2 angstrom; 230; 257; 252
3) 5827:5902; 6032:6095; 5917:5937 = 0.8 angstrom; 259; 249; 260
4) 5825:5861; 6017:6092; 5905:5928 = 1.1 angstrom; 264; 249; 258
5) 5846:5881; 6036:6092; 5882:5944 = 4.8 angstrom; 267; 244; 261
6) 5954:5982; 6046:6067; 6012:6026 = 0.5 angstrom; 258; 251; 262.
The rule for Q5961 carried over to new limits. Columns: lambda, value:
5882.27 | 253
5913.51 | 254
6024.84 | 249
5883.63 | 262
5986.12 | 250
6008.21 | 254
